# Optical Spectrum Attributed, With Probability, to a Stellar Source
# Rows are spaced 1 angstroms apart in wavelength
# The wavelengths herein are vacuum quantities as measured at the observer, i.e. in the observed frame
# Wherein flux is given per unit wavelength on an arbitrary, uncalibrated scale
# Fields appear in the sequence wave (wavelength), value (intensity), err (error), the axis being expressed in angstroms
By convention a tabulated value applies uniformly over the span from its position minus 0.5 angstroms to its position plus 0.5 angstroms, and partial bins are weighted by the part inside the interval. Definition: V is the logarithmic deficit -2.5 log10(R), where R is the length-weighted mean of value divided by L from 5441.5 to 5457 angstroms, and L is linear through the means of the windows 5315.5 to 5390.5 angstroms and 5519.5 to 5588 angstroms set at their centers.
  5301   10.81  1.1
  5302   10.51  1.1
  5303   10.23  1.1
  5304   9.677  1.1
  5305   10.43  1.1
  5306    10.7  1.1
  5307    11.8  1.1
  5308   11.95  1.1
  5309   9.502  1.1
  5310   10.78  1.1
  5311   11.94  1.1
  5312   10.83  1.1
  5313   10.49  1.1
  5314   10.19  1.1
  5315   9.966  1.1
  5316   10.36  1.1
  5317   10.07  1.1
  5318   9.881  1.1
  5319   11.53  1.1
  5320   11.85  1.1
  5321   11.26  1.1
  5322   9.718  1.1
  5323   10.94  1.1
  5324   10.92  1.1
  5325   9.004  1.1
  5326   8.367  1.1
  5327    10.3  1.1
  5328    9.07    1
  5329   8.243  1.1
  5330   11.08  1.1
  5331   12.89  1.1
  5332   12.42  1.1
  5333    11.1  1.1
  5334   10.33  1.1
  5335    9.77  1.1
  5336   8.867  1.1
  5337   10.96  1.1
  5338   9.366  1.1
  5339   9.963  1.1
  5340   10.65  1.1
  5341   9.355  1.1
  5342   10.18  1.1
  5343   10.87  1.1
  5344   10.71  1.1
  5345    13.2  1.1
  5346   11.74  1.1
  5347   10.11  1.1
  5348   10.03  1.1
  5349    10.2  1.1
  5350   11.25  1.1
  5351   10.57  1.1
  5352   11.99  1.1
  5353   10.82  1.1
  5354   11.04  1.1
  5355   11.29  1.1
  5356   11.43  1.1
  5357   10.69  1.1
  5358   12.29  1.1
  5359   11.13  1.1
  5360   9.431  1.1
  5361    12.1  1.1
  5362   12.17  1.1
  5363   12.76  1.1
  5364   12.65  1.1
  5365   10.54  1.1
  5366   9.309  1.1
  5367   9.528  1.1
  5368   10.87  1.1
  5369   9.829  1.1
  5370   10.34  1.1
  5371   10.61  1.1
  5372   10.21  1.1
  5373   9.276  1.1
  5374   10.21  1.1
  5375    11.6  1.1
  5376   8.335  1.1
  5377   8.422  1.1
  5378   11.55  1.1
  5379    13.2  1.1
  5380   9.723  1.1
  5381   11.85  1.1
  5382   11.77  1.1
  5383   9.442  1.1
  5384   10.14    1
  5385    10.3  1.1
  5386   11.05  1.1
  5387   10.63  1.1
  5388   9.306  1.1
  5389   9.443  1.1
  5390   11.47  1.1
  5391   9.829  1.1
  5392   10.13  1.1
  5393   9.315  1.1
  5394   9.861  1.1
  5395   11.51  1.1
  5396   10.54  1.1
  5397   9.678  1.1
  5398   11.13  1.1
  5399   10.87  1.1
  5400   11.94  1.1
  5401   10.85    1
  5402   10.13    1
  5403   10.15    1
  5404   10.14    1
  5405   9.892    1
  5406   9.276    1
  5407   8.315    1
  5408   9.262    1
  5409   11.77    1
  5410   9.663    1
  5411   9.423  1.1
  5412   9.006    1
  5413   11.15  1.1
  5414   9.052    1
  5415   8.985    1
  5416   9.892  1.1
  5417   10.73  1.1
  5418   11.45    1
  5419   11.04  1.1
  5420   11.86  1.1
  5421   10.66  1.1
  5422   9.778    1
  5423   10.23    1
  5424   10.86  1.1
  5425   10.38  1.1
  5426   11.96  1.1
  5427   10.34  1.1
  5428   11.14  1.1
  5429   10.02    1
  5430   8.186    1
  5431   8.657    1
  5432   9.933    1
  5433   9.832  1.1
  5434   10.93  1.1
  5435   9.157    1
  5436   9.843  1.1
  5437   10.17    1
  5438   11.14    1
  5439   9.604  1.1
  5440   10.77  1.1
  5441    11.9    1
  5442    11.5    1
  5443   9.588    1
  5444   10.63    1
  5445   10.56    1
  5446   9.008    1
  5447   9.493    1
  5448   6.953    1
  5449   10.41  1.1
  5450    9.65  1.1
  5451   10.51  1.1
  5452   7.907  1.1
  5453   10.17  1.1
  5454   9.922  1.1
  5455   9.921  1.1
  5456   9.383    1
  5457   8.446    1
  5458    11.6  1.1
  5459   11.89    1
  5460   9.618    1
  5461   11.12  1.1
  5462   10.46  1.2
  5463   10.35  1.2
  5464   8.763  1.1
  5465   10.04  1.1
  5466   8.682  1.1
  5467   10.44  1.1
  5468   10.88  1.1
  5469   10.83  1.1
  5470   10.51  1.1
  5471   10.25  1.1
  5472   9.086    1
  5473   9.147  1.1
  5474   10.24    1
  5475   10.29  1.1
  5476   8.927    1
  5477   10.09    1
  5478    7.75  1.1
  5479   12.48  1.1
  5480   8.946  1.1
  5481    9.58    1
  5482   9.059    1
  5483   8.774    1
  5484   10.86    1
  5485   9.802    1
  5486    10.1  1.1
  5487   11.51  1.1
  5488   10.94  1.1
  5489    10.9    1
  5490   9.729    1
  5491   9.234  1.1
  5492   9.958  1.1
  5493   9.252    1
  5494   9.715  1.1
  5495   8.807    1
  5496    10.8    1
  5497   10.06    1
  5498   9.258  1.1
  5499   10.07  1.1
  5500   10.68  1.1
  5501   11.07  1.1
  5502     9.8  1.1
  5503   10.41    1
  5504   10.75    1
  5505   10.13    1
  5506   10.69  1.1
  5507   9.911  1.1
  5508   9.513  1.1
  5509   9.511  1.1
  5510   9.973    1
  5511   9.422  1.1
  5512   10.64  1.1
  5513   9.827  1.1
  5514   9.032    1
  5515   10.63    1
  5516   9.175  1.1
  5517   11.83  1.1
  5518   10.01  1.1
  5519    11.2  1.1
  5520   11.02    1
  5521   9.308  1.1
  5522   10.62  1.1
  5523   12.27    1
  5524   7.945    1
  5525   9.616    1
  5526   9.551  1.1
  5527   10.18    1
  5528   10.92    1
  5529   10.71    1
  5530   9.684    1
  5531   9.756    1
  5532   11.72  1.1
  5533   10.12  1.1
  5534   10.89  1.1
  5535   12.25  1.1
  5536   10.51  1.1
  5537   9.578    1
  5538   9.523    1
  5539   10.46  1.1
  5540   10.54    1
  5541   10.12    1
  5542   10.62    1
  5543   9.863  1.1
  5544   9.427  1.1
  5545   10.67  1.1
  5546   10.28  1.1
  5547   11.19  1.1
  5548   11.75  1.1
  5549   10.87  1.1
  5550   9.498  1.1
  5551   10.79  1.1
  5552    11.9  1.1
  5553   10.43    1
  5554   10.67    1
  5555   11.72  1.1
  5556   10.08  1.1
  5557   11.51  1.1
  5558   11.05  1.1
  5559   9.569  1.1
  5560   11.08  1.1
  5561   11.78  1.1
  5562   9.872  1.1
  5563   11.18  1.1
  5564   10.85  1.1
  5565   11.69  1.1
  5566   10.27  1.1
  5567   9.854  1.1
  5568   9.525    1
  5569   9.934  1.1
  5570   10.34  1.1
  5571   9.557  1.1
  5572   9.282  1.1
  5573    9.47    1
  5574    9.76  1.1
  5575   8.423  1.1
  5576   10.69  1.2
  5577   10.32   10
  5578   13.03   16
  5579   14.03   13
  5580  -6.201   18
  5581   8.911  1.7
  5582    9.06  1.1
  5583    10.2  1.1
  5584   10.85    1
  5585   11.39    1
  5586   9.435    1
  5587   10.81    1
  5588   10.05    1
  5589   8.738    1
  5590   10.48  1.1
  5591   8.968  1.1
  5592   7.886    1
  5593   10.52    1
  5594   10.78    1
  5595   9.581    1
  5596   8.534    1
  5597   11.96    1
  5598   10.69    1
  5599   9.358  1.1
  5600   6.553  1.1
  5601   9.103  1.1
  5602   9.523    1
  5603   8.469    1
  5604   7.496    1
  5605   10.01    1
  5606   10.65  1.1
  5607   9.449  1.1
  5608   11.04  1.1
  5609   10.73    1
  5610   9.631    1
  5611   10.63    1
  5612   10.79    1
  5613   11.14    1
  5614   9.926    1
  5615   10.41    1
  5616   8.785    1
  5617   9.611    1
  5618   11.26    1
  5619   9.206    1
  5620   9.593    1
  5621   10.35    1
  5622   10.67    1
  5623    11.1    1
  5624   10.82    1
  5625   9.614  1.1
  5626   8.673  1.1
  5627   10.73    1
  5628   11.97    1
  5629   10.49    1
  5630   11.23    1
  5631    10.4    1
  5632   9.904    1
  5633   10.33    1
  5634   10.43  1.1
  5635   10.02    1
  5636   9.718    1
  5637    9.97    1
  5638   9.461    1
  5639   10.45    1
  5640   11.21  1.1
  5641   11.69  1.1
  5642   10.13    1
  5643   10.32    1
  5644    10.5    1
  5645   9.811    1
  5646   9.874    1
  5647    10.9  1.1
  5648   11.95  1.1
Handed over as 0.082 mag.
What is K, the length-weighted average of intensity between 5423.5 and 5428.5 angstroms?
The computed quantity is 10.9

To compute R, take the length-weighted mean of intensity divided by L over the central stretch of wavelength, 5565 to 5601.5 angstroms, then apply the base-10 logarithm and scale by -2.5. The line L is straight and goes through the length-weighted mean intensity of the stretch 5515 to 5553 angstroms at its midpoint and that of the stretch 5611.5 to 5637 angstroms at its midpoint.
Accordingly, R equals 0.09 mag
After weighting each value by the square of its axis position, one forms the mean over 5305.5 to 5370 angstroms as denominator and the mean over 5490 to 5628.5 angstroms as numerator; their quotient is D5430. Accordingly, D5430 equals 1.0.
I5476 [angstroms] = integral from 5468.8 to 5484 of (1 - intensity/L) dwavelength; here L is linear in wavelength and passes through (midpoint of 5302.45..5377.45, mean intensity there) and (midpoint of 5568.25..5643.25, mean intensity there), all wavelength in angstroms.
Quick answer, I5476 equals 0.7 angstroms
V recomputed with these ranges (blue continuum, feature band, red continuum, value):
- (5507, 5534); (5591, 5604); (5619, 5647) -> 0.11 mag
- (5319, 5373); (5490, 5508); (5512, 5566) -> 0.06 mag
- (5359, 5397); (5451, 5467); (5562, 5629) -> 0.04 mag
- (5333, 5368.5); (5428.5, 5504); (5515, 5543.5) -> 0.06 mag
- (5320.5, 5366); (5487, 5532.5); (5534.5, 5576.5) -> 0.04 mag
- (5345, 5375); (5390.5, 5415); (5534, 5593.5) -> 0.07 mag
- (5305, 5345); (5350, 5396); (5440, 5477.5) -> -0.04 mag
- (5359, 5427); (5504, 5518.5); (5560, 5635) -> 0.01 mag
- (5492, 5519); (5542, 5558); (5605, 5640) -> -0.06 mag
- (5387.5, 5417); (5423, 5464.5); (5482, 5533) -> 0.00 mag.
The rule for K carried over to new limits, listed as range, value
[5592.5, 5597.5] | 10.3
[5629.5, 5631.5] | 10.8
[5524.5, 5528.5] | 10.1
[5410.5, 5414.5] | 9.66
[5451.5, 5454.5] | 9.33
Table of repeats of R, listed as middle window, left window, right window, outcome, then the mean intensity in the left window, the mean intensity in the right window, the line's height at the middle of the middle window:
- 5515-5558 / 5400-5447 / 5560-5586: -0.066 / 10.2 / 9.78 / 9.88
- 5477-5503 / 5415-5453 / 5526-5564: 0.044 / 10.2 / 10.6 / 10.4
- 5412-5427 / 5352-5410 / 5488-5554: -0.004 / 10.6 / 10.3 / 10.5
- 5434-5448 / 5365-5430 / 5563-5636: 0.005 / 10.3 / 9.87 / 10.2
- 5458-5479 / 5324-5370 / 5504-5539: 0.032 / 10.7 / 10.2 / 10.4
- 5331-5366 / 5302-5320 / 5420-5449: -0.046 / 10.6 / 10.2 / 10.5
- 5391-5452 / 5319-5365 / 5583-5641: 0.043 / 10.8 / 10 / 10.6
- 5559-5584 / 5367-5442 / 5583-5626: 0.027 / 10.3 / 9.91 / 9.97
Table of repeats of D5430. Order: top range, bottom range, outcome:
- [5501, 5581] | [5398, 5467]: 1.05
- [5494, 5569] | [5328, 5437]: 1.05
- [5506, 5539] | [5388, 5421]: 1.04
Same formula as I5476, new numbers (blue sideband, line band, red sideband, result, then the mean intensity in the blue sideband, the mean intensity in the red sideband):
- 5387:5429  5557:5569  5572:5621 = -1.1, 10.3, 9.62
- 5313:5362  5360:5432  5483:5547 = 0.8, 10.6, 10.2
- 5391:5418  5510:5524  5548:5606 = -0.4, 10.1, 9.89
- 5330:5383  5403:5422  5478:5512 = 0.7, 10.8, 10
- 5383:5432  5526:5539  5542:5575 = 0.0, 10.2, 10.5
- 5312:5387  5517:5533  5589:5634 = -0.2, 10.6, 9.97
